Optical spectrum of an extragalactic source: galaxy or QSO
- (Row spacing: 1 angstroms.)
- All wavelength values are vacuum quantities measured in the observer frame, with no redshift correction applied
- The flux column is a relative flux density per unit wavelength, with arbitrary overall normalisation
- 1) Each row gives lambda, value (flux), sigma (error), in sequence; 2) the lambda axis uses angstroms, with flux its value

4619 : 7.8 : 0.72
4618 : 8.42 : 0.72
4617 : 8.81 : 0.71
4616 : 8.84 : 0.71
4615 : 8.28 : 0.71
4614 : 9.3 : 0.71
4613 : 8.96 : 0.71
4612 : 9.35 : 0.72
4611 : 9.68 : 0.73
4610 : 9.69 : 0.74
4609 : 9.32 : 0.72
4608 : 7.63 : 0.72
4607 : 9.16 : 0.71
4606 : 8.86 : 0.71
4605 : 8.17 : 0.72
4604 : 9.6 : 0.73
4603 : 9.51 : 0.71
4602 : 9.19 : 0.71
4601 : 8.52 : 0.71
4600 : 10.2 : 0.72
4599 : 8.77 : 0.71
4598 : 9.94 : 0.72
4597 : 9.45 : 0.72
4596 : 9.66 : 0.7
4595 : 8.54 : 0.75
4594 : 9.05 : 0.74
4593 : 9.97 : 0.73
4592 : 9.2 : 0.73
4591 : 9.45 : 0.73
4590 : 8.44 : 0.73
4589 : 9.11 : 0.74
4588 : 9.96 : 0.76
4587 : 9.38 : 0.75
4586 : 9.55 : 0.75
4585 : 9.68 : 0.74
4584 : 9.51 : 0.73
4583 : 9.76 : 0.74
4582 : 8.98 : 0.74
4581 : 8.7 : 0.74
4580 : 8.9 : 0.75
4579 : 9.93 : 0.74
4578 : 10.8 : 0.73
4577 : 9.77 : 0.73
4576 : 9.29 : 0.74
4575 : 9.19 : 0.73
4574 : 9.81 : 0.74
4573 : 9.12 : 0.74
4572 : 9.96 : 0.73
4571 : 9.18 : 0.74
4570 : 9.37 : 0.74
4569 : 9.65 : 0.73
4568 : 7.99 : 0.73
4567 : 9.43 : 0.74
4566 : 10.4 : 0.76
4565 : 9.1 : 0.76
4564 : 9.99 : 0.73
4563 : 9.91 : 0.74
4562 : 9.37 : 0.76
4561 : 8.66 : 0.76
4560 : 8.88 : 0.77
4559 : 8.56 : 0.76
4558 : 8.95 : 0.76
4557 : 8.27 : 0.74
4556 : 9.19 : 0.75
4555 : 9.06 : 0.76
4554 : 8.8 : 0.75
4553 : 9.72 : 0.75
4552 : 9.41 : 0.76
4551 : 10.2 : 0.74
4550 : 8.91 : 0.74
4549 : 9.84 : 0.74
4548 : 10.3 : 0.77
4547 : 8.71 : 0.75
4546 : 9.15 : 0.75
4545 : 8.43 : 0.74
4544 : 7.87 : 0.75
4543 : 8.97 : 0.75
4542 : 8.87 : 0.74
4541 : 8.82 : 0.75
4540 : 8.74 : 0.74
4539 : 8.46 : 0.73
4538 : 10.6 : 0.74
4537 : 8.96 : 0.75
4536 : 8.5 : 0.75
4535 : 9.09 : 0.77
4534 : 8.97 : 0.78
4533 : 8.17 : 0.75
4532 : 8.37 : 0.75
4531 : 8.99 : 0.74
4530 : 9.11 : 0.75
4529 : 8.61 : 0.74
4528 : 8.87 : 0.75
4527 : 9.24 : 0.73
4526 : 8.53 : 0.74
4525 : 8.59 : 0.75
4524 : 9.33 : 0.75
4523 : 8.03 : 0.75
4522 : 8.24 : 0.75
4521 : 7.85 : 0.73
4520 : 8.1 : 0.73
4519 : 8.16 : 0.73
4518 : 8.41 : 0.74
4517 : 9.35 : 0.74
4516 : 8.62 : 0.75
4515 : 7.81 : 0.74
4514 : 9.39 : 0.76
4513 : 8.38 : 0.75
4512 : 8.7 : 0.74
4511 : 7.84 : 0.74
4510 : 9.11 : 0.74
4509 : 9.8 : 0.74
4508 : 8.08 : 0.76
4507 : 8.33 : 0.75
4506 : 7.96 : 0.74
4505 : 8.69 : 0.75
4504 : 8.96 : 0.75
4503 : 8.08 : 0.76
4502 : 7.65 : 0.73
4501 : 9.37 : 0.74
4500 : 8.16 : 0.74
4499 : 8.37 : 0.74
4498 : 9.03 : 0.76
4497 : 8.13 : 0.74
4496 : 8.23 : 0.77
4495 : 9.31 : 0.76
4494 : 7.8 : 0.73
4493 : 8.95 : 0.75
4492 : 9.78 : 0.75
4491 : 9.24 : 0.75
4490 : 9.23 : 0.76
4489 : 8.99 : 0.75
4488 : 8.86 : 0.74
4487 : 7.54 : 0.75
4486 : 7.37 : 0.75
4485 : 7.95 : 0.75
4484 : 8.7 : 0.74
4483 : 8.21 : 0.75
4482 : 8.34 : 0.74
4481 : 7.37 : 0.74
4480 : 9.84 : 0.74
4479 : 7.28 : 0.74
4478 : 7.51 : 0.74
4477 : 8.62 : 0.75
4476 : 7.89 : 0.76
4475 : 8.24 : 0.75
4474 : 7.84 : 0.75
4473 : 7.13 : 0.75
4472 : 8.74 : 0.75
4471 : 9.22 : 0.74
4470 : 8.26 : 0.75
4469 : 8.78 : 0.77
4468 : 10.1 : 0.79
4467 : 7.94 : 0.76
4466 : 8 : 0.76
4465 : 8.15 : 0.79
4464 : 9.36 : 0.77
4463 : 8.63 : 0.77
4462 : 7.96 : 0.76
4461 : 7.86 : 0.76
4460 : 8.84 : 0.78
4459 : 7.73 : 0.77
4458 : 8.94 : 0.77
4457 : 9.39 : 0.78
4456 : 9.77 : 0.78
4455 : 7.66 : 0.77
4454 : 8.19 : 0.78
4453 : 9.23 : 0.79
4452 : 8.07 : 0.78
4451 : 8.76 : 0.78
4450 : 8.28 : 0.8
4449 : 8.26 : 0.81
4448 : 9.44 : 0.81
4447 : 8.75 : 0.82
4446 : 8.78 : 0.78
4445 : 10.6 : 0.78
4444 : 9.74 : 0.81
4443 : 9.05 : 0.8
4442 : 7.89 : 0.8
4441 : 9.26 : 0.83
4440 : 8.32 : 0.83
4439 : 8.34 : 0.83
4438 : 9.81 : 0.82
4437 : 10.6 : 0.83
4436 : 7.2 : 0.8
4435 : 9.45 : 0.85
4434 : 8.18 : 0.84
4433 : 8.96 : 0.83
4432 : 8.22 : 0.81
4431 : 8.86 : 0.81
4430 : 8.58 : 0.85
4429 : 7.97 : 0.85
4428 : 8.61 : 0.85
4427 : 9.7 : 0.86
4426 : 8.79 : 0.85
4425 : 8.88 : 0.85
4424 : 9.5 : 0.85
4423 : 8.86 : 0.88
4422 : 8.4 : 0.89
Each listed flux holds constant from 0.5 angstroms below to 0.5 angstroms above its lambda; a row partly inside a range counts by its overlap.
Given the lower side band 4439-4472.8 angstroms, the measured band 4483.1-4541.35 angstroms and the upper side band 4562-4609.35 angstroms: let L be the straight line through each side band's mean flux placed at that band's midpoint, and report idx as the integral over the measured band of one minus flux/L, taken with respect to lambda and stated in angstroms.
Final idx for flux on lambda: 2.3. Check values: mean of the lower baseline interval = 8.71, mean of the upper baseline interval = 9.34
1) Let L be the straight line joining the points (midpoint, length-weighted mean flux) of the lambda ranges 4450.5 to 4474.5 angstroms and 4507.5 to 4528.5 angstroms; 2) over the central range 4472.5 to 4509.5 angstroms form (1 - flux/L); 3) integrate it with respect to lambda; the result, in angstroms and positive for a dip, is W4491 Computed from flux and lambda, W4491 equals 0.68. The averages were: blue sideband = 8.52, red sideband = 8.59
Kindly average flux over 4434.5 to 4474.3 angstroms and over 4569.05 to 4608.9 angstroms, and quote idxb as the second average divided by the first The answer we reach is 1.1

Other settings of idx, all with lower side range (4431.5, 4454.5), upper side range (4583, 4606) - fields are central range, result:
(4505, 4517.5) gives 0.6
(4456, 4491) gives 2.1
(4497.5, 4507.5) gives 0.6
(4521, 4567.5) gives 0.7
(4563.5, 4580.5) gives -0.5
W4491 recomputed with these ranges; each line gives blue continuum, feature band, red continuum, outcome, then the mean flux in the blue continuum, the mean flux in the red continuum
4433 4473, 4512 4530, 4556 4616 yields 0.9 angstroms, 8.74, 9.27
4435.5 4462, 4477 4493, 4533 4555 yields 0.8 angstroms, 8.78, 9.09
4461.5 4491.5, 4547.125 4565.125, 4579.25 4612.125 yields -0.6 angstroms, 8.38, 9.24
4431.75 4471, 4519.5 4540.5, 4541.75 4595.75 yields 0.9 angstroms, 8.75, 9.28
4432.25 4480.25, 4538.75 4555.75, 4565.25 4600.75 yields 0.2 angstroms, 8.63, 9.42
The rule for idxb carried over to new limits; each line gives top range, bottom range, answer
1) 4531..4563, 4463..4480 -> 1.08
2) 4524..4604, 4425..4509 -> 1.07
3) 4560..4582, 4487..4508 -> 1.09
